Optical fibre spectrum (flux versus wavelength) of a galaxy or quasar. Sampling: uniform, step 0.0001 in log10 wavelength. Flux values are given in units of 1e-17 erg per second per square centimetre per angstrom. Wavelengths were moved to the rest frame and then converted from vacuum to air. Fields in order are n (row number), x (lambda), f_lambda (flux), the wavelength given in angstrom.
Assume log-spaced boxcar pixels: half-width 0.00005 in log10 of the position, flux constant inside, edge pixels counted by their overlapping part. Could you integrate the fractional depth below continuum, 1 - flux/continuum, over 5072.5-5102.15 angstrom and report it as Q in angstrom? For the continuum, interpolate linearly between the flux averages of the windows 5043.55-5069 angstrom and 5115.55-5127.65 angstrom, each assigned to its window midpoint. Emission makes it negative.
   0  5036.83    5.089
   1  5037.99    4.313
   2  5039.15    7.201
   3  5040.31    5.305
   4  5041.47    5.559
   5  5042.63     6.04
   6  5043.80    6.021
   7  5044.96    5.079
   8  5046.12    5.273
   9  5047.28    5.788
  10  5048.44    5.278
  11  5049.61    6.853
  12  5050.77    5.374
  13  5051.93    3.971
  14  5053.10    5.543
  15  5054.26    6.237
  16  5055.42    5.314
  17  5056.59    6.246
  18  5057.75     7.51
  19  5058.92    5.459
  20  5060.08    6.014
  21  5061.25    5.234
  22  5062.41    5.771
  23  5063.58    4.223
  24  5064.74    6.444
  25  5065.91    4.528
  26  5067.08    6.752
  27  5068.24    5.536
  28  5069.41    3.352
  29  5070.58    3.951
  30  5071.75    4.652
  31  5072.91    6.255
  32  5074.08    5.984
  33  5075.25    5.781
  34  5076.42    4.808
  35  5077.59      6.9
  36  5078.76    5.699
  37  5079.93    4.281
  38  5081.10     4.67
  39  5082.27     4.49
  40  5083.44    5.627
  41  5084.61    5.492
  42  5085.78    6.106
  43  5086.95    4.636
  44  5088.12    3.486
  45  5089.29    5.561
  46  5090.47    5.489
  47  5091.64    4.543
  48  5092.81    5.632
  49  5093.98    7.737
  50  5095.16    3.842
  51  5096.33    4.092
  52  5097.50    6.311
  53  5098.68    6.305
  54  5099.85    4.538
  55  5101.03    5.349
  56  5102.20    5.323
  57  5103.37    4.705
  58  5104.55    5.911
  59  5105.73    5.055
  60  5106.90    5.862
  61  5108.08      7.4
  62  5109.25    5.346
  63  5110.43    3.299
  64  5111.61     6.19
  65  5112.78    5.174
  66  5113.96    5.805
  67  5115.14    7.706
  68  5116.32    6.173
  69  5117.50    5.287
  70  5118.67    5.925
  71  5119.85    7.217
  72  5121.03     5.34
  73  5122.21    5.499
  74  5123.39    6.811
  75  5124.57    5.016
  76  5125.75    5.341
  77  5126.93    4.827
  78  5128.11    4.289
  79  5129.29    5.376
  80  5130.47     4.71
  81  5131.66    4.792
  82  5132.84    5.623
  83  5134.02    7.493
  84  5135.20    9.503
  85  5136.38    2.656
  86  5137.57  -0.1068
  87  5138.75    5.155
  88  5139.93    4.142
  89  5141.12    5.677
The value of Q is 1.9 angstrom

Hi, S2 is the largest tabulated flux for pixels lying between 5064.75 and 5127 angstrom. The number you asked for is 7.737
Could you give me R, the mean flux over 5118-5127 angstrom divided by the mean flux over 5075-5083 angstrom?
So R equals 1.11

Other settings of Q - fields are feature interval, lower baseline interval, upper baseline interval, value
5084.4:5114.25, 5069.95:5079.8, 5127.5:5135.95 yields 1.54 angstrom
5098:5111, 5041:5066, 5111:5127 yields 1.05 angstrom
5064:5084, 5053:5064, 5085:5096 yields 0.86 angstrom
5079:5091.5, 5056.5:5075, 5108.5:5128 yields 1.27 angstrom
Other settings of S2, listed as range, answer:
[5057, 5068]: 7.51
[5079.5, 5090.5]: 6.106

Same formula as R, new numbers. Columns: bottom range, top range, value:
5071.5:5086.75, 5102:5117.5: 1.04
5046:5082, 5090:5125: 1.03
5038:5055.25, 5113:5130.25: 1.02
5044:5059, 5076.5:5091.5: 0.91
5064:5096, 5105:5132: 1.06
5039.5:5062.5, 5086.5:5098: 0.90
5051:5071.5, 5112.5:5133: 1.04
